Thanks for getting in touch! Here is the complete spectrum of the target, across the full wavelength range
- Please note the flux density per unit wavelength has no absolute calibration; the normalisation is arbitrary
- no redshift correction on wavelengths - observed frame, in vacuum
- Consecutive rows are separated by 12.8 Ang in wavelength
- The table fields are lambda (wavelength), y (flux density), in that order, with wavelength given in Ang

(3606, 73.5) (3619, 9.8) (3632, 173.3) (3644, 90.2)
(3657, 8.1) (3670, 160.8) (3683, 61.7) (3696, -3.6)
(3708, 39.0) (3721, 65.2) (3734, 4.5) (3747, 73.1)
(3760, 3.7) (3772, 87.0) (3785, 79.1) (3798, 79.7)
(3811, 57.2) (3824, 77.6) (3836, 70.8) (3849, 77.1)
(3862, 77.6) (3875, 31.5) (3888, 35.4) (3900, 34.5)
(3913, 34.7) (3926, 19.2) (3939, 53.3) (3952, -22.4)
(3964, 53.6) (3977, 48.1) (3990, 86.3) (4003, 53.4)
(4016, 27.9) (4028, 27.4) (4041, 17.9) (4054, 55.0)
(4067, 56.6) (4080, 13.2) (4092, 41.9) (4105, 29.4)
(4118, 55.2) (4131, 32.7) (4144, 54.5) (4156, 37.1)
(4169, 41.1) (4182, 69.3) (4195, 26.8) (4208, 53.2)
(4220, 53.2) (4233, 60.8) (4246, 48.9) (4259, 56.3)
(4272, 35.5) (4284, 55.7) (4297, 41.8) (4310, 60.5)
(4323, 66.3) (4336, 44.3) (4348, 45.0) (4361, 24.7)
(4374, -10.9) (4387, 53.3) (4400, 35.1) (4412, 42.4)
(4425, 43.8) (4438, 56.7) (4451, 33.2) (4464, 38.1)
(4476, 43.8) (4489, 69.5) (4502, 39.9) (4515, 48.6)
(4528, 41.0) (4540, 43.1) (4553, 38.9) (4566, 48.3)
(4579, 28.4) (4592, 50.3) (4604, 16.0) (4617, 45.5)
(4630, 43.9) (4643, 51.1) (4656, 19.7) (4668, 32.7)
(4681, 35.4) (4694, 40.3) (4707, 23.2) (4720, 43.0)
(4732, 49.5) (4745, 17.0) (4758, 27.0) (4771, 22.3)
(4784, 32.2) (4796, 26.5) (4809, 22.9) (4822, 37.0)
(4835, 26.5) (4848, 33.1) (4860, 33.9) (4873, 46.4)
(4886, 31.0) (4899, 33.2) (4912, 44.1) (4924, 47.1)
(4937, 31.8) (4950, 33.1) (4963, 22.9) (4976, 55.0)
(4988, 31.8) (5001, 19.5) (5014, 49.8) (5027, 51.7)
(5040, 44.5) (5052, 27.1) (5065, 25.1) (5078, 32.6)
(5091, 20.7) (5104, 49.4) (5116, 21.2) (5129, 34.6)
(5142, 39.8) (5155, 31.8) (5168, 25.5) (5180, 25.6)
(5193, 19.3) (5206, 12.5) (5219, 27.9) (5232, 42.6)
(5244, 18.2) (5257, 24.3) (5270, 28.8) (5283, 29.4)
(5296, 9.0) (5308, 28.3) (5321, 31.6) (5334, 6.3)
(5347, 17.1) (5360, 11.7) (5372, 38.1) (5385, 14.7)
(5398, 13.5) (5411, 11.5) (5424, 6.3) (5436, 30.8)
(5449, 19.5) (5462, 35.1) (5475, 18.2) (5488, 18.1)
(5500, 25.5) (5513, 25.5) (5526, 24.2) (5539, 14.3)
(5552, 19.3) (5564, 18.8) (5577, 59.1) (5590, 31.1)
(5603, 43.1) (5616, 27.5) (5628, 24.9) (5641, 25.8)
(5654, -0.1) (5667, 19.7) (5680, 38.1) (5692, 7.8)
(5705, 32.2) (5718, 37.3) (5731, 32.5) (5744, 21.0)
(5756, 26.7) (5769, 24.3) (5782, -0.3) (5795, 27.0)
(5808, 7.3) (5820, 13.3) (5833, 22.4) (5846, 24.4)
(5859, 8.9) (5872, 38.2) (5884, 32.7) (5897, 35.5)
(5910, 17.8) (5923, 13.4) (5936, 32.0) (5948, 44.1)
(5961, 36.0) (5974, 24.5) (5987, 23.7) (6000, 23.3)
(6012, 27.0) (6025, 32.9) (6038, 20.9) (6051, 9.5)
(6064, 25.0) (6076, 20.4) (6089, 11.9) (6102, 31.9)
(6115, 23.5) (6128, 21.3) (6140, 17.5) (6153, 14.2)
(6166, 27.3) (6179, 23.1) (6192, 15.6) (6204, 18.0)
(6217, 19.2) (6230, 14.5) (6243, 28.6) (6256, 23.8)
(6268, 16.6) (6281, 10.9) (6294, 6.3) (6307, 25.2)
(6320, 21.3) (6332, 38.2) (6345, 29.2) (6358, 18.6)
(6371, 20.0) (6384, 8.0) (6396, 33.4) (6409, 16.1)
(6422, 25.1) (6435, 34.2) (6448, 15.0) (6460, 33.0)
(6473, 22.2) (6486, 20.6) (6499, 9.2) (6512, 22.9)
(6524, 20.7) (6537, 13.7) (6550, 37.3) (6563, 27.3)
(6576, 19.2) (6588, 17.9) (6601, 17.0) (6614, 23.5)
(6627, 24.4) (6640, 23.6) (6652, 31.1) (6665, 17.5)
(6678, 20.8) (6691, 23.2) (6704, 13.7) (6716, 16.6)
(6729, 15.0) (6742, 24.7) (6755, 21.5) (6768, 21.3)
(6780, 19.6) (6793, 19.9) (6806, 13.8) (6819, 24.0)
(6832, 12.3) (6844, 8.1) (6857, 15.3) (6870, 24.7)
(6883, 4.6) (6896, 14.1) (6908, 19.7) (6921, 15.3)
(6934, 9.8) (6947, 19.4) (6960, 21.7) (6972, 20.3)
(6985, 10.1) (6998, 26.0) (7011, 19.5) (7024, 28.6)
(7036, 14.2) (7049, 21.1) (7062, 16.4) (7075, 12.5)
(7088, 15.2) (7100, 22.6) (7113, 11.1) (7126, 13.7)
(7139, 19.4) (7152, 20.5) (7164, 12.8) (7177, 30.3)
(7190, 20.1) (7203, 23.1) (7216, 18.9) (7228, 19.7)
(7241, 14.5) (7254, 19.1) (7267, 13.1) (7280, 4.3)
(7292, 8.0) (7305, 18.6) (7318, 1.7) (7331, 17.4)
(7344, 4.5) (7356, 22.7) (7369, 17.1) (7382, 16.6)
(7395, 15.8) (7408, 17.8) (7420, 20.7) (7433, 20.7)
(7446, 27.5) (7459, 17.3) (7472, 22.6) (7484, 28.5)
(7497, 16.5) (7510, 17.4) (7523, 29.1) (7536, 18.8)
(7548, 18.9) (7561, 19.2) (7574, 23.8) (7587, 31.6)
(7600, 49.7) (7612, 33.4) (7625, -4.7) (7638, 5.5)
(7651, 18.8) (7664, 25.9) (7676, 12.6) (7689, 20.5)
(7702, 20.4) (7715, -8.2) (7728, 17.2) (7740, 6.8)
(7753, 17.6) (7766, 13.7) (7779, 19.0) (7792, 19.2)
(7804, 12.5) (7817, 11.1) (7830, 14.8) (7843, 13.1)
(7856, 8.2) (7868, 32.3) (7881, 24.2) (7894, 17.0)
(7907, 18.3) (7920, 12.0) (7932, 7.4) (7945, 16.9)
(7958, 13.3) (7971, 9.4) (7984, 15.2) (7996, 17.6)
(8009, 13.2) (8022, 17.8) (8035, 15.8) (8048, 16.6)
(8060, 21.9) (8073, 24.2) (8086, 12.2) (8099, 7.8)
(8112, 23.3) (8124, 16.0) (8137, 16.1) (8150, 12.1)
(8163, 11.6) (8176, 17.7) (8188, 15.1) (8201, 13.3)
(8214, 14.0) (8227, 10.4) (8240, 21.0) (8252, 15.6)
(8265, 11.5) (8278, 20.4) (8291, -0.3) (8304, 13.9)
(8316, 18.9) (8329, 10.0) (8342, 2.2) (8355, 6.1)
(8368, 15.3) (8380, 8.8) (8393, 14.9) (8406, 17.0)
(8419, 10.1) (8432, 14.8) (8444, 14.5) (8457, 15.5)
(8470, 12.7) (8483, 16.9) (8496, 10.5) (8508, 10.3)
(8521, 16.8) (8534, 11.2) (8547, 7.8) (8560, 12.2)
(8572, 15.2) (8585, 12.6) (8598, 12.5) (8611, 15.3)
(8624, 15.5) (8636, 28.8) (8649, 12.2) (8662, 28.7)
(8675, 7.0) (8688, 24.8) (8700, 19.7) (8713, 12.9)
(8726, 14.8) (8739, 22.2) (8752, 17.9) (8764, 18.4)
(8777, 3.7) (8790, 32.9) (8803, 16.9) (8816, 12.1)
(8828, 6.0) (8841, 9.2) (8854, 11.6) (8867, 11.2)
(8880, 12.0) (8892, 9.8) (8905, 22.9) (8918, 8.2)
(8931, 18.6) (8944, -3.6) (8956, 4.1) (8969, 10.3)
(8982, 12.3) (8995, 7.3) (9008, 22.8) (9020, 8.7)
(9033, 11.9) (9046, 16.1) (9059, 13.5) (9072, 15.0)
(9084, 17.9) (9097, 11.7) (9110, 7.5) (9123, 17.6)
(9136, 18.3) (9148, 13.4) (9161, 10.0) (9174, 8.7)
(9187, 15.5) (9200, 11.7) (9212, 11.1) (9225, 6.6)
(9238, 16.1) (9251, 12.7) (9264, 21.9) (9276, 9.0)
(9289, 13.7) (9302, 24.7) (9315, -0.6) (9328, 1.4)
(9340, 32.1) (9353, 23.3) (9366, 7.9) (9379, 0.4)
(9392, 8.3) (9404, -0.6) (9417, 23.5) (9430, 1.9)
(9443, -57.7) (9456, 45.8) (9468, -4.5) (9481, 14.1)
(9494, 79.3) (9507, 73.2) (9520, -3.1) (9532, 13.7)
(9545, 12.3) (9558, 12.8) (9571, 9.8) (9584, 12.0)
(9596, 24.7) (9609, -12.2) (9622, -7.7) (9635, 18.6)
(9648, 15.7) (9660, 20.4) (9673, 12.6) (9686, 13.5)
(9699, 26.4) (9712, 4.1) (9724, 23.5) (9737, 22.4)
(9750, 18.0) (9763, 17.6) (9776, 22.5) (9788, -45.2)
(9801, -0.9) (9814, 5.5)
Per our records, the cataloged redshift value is 1.55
